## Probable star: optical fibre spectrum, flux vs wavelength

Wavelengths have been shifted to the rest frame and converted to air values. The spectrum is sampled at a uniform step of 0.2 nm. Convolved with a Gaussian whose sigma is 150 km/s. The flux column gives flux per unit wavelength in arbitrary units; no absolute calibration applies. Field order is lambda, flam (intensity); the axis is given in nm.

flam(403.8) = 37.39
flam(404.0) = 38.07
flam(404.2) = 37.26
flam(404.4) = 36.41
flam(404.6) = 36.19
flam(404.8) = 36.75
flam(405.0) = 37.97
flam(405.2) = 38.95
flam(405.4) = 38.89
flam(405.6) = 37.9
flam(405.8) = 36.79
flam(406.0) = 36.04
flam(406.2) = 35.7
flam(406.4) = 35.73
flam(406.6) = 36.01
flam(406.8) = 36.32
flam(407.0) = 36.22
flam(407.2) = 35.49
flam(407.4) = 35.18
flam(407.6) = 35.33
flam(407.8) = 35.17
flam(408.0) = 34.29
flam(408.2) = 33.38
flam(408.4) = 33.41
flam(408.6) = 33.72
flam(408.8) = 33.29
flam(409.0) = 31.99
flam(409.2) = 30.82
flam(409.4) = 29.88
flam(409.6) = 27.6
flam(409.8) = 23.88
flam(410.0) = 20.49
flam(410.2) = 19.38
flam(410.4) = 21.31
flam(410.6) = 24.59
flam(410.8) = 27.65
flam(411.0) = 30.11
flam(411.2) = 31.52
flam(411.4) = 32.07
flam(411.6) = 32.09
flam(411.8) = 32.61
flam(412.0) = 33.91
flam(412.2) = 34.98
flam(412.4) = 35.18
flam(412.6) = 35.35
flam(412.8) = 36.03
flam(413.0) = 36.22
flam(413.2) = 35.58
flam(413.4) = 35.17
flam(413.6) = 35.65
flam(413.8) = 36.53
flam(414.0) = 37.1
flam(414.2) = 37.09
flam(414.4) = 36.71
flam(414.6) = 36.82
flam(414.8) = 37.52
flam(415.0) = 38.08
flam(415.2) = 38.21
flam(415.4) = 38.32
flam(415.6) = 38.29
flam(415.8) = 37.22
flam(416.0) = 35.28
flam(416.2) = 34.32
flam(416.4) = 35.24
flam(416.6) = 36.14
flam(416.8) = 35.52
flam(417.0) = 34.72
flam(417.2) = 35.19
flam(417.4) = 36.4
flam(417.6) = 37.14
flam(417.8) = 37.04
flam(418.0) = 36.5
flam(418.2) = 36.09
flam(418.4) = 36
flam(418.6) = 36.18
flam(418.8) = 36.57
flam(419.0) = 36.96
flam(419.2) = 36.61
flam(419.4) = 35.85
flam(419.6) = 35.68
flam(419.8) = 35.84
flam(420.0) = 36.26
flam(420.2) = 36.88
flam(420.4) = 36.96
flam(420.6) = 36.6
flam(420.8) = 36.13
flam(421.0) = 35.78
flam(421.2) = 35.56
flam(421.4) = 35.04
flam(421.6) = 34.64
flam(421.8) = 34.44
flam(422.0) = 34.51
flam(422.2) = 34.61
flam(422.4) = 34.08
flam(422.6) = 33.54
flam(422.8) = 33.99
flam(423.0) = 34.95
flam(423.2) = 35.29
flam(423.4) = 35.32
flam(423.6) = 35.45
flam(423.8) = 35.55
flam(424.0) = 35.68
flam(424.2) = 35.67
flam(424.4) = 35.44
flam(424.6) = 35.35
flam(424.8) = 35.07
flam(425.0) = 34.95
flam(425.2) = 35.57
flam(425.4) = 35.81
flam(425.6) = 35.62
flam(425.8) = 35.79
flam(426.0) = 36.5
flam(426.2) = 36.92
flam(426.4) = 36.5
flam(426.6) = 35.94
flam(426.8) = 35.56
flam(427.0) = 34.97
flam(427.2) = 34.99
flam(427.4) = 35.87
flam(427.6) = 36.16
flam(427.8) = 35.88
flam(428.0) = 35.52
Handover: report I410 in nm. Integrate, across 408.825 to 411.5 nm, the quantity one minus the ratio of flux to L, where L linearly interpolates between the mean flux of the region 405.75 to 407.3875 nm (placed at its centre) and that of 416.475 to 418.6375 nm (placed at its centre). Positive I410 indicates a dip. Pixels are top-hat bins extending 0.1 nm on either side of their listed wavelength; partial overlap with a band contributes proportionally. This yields 0.65 nm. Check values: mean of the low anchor 36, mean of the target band 27.2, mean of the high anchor 36.1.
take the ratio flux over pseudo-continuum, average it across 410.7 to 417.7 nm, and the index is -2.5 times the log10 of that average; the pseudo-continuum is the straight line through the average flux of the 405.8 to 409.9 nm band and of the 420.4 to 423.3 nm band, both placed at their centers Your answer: -0.03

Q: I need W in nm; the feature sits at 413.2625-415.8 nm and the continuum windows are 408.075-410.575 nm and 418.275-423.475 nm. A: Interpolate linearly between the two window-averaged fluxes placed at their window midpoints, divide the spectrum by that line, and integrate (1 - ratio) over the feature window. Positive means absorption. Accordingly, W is -0.45 nm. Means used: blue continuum 28.2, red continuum 35.6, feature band 37.1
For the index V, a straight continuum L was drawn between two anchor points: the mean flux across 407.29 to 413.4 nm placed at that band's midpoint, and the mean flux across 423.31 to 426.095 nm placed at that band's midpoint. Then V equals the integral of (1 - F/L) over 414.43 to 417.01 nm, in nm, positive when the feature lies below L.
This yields -0.30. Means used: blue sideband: 31.3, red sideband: 35.6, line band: 36.7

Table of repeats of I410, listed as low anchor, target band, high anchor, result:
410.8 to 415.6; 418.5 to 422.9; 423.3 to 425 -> -0.027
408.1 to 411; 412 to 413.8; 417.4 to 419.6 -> -0.249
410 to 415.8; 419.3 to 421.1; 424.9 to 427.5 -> -0.075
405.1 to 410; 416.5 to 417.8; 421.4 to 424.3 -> -0.054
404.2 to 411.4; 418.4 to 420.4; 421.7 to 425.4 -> -0.112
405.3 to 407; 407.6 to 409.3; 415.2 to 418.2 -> 0.148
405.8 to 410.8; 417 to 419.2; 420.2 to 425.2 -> -0.149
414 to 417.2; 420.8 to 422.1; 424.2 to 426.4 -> 0.036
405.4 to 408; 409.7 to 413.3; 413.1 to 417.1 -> 0.608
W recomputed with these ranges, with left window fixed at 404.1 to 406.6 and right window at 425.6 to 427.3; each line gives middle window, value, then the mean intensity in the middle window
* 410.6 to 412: 0.23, 30.8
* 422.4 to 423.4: 0.04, 34.5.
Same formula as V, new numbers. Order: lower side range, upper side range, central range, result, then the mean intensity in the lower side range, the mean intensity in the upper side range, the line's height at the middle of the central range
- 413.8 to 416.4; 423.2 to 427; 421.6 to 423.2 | 0.07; 37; 35.7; 36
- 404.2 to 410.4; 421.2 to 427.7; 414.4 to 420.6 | -0.34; 33.5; 35.3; 34.6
